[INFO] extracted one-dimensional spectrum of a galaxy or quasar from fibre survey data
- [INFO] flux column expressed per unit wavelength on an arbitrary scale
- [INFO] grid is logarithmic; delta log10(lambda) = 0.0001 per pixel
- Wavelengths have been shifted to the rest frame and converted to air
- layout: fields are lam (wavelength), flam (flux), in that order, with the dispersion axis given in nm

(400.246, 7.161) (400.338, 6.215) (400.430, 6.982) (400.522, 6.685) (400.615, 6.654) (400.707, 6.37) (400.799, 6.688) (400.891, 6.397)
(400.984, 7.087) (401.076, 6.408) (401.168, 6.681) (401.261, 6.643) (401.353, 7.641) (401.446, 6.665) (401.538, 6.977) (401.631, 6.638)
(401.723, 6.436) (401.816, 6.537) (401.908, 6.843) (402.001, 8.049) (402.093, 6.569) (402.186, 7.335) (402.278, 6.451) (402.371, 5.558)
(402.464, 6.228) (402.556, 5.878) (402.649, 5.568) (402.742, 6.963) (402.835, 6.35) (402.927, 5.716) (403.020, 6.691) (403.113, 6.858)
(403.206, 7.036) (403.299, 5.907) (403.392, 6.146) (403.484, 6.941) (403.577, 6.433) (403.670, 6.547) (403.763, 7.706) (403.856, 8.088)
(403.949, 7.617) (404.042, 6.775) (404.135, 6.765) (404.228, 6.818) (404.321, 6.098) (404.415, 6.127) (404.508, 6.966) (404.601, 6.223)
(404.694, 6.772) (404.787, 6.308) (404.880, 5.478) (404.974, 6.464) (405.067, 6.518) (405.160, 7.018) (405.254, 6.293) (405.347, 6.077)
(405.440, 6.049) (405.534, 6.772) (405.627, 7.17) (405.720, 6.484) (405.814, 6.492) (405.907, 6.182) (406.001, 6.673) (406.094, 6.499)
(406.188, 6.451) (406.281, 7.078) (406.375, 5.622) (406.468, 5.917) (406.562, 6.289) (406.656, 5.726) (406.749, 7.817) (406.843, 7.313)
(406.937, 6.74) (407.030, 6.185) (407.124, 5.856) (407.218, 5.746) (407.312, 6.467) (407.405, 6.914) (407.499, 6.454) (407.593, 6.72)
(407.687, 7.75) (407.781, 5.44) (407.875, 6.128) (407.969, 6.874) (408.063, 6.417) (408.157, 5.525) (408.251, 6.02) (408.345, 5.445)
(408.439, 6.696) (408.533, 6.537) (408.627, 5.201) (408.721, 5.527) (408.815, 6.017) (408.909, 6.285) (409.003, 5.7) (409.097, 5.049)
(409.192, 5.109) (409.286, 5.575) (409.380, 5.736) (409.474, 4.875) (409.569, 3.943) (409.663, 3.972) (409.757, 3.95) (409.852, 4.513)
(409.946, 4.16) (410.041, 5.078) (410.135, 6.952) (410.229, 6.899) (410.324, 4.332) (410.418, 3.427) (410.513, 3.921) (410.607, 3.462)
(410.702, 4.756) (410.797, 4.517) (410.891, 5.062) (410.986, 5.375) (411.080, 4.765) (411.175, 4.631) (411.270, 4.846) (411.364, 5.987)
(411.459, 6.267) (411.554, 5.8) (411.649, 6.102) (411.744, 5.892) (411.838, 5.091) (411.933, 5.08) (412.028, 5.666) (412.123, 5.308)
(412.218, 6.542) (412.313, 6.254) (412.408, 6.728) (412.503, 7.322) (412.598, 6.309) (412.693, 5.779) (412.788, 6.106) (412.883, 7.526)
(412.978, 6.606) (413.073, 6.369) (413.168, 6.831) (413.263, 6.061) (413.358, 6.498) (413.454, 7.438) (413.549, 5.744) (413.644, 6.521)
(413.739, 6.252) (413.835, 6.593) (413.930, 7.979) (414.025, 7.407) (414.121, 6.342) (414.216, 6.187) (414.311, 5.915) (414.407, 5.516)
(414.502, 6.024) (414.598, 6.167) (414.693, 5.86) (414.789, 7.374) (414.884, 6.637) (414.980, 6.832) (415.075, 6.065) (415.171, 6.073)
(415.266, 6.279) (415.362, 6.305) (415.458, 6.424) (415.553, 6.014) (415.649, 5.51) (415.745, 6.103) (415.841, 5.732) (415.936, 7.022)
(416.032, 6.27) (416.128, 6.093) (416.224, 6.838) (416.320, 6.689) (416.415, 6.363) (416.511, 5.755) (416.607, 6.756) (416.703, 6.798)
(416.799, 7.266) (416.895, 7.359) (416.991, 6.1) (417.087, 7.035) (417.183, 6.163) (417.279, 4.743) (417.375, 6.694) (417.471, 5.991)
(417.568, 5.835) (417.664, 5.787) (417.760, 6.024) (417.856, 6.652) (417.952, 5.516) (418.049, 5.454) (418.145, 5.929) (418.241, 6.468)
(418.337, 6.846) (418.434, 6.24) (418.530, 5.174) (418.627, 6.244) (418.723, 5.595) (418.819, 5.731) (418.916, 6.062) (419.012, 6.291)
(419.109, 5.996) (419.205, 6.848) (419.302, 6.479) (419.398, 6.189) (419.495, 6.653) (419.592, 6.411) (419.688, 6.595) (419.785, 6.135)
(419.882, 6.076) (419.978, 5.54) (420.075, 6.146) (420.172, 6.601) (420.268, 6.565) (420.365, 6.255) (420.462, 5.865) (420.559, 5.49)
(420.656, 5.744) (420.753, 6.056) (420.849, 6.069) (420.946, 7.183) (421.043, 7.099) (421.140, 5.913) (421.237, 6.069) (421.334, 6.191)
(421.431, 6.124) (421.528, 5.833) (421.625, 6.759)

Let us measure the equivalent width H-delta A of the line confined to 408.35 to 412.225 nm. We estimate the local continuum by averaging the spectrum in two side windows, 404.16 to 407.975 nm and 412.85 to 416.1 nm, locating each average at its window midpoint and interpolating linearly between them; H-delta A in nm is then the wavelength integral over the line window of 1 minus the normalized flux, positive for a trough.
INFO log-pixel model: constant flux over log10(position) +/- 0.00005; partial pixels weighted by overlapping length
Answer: 0.73 nm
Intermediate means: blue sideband 6.46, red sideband 6.42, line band 5.22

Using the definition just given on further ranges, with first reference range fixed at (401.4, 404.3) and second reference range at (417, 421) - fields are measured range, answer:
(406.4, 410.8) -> 0.557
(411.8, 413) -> 0.033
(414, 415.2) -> -0.008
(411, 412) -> 0.147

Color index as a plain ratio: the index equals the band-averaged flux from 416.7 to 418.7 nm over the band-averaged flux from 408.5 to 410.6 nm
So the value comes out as 1.2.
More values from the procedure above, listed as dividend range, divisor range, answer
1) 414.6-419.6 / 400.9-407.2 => 0.95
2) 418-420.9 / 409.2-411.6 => 1.25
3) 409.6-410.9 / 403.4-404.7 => 0.68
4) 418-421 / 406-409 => 0.98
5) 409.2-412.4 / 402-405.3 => 0.78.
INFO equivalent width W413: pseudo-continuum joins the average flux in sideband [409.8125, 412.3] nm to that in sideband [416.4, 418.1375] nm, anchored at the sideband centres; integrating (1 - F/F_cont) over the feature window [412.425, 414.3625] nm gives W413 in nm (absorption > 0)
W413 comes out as -0.35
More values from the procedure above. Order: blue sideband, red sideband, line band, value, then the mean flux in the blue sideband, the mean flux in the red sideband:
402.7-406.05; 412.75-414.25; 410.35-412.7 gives 0.448 nm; 6.6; 6.66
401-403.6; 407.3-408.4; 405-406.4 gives -0.015 nm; 6.59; 6.34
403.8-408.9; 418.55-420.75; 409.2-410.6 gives 0.348 nm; 6.44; 6.14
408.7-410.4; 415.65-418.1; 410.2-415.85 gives -0.254 nm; 5.17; 6.27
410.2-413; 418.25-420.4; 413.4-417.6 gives -0.370 nm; 5.53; 6.22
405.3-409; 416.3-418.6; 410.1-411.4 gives 0.290 nm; 6.34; 6.23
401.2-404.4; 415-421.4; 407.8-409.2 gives 0.129 nm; 6.68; 6.22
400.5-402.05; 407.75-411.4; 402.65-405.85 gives -0.185 nm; 6.79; 5.25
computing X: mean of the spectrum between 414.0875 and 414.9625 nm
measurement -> 6.24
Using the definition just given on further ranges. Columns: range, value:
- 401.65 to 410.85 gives 6.13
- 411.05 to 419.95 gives 6.23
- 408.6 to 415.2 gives 5.76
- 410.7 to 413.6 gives 5.93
